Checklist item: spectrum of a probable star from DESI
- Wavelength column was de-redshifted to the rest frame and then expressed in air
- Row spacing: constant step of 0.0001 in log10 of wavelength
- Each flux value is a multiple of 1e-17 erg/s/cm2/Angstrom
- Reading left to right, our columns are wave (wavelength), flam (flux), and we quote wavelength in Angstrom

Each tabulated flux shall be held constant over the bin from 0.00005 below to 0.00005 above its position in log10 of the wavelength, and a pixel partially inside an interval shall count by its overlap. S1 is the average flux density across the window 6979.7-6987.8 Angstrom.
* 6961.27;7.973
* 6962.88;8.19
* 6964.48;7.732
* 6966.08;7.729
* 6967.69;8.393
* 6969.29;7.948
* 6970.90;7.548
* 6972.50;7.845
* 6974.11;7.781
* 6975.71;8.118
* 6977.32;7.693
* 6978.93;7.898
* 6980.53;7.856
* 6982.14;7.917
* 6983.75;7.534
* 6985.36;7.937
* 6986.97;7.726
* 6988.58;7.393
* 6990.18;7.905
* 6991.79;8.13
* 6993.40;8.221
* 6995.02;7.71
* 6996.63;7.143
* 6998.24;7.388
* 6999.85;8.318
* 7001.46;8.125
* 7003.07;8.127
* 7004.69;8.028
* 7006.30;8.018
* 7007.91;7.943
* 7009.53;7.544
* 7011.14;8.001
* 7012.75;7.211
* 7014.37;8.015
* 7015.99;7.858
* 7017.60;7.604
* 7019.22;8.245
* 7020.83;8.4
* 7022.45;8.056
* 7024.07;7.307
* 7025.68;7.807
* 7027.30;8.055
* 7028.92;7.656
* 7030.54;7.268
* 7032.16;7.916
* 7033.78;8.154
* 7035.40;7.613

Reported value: 7.79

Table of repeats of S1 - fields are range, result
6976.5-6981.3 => 7.82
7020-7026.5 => 7.9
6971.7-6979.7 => 7.86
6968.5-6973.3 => 7.78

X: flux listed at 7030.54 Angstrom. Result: 7.268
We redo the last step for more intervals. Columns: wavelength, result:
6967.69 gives 8.393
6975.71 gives 8.118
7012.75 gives 7.211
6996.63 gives 7.143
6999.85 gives 8.318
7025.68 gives 7.807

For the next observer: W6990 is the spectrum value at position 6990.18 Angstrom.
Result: 7.905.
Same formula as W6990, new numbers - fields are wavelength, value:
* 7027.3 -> 8.055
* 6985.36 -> 7.937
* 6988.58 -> 7.393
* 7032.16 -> 7.916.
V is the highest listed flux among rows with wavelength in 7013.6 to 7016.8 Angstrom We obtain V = 8.015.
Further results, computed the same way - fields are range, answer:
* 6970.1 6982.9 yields 8.118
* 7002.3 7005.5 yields 8.127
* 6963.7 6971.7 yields 8.393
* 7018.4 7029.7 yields 8.4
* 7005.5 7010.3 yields 8.018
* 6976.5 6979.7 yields 7.898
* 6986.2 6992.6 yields 8.13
